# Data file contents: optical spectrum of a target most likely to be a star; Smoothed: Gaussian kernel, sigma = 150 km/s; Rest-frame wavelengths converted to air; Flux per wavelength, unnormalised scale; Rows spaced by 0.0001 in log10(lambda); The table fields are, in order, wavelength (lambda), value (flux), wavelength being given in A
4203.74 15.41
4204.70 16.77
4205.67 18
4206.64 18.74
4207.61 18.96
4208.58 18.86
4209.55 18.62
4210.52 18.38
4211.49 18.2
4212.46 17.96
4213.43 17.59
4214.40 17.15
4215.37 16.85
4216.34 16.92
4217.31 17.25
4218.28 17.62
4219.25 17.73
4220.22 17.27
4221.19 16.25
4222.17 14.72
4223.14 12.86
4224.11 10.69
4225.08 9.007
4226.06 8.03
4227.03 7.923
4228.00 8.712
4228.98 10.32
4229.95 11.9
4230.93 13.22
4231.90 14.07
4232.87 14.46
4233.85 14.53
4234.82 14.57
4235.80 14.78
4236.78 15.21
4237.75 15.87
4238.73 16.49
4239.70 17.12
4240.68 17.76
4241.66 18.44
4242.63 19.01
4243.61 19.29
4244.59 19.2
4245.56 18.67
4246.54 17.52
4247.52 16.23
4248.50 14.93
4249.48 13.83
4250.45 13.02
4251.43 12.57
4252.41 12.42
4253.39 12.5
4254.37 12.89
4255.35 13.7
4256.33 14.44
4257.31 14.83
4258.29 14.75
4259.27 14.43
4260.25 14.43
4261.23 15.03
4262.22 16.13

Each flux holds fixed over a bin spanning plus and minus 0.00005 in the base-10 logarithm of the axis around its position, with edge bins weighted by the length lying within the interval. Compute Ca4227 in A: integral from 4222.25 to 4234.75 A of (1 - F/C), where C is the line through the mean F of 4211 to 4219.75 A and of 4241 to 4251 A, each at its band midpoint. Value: 4.2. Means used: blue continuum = 17.5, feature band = 11.5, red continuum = 17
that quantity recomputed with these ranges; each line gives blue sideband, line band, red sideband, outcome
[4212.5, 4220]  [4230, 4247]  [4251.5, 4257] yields -1.75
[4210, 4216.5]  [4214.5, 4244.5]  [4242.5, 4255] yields 3.34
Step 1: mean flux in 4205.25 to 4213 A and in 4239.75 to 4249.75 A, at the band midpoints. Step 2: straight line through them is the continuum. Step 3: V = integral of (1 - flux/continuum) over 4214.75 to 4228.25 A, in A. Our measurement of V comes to 3.2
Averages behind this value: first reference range 18.4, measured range 13.8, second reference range 17.5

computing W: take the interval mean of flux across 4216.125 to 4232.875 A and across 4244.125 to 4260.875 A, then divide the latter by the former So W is 1.12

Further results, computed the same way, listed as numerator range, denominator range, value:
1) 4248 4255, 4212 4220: 0.76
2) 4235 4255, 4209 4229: 1.07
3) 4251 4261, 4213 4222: 0.80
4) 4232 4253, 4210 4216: 0.90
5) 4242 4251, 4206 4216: 0.93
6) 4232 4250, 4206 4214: 0.90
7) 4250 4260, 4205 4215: 0.75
